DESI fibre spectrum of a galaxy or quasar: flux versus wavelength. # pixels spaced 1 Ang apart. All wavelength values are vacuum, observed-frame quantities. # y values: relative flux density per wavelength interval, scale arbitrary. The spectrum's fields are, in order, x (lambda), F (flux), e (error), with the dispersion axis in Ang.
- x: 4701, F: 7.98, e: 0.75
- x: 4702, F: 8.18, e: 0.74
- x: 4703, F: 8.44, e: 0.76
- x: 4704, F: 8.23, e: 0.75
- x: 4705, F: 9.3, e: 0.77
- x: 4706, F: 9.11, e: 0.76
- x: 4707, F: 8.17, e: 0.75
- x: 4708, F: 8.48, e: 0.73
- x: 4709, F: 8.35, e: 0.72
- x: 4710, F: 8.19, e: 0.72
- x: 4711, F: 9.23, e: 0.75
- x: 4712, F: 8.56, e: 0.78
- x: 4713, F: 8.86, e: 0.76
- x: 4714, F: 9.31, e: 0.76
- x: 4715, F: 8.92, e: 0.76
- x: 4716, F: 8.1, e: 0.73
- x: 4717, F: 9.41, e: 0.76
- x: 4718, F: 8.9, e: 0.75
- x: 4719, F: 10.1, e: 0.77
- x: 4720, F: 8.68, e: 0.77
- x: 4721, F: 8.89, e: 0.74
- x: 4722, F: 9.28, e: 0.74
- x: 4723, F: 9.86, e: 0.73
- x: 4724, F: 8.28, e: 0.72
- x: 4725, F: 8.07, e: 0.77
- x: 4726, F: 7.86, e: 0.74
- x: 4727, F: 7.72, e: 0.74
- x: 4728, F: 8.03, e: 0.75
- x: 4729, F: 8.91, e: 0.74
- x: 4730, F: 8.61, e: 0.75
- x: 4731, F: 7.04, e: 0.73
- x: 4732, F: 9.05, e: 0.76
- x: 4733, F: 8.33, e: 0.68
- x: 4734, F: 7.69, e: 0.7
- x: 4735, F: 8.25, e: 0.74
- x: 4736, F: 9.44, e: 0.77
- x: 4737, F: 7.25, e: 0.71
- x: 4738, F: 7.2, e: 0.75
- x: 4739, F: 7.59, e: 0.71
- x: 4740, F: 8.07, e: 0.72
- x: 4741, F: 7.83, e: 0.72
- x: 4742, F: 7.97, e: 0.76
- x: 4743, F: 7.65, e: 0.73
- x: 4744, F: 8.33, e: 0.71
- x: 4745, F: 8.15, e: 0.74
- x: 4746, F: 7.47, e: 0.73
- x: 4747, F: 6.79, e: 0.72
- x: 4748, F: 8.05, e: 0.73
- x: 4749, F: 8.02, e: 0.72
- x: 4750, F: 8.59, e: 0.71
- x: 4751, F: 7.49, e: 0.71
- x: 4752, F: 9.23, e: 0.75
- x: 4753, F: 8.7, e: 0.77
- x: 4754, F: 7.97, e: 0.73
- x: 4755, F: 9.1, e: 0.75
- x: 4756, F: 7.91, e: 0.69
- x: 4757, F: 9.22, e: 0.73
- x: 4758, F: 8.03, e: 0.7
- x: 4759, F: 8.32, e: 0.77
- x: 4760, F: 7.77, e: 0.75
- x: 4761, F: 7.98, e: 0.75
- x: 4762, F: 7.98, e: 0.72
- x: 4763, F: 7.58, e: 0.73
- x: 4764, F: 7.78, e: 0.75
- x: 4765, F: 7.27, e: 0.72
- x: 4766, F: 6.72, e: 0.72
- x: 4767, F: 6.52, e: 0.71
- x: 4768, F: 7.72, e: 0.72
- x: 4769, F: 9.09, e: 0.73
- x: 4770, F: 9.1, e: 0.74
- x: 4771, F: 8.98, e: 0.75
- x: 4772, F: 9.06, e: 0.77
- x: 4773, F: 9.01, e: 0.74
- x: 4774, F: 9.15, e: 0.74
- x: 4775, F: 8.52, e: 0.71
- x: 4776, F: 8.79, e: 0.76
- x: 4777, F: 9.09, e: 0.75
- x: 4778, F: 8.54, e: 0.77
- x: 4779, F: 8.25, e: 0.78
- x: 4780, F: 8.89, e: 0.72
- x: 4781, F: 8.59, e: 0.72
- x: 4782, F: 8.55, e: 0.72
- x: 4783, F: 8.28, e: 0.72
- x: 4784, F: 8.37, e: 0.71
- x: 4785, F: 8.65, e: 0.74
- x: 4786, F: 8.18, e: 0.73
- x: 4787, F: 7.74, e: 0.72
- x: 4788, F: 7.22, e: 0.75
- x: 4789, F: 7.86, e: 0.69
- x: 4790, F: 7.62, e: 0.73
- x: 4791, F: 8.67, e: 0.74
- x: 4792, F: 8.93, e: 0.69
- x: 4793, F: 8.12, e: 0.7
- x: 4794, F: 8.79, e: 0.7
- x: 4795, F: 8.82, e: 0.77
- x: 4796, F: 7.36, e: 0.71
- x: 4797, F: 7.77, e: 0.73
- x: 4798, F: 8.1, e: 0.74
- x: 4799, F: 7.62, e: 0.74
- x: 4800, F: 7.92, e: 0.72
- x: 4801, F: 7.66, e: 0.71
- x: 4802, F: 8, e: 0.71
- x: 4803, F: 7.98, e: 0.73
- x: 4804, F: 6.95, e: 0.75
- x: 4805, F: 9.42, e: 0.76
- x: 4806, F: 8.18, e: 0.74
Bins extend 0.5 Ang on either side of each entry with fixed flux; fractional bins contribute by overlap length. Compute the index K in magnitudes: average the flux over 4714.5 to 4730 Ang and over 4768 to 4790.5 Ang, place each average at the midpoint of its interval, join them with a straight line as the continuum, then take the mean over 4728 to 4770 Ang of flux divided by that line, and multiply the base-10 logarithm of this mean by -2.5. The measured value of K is 0.08 mag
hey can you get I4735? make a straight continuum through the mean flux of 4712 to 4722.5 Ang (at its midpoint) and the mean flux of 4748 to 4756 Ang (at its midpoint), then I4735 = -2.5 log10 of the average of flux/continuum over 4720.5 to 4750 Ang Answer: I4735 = 0.072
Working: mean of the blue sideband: 9.02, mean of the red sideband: 8.38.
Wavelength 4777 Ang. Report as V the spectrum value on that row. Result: 9.09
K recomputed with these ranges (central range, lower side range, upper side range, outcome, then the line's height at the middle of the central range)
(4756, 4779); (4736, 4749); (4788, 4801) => -0.05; 7.92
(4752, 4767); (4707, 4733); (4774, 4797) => 0.06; 8.48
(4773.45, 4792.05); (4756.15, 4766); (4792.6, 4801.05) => -0.05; 7.99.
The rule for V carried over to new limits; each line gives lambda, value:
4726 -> 7.86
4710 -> 8.19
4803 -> 7.98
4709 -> 8.35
